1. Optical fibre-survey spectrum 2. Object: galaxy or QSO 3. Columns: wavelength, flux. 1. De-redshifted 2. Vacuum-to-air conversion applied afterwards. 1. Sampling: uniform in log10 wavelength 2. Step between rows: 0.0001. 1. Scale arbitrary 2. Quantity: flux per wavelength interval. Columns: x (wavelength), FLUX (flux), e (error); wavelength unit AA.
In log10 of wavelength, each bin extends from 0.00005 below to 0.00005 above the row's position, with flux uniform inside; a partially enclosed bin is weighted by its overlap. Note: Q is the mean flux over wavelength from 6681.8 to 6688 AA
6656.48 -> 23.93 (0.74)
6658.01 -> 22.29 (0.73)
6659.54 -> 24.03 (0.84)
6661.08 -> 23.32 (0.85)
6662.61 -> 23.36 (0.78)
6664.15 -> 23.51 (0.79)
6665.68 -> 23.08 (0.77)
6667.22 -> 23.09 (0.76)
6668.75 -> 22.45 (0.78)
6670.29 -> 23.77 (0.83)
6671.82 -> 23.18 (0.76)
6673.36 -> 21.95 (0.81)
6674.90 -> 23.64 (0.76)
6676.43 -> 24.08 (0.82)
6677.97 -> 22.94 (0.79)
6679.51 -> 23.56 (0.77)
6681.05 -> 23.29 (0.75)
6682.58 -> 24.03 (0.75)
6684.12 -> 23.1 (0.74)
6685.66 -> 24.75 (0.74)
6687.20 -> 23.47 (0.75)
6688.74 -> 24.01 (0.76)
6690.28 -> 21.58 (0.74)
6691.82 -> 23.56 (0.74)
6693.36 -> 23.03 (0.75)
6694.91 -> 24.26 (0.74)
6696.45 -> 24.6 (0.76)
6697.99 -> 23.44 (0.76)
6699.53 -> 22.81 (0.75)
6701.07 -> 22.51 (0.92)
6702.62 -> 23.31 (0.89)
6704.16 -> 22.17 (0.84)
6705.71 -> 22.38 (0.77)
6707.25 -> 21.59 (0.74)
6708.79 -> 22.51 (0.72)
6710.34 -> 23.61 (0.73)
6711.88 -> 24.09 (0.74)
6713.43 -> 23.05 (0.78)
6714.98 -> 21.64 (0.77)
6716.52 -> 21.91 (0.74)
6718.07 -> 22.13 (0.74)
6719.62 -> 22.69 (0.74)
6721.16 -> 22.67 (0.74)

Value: 23.9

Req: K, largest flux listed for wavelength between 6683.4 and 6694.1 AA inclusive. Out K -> 24.75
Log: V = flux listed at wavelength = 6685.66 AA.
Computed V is 24.75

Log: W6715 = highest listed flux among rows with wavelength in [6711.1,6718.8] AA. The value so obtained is 24.09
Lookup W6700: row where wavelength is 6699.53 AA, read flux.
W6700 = 22.81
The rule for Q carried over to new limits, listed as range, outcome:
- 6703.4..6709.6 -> 22.2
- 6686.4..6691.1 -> 23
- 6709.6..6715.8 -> 23.1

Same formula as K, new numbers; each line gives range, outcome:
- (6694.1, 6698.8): 24.6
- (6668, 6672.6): 23.77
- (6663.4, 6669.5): 23.51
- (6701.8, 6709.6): 23.31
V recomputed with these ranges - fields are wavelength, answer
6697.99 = 23.44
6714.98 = 21.64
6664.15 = 23.51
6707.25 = 21.59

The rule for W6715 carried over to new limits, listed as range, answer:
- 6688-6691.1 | 24.01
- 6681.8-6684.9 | 24.03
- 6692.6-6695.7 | 24.26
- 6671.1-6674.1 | 23.18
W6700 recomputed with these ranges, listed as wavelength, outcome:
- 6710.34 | 23.61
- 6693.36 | 23.03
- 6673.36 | 21.95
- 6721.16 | 22.67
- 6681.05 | 23.29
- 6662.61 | 23.36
